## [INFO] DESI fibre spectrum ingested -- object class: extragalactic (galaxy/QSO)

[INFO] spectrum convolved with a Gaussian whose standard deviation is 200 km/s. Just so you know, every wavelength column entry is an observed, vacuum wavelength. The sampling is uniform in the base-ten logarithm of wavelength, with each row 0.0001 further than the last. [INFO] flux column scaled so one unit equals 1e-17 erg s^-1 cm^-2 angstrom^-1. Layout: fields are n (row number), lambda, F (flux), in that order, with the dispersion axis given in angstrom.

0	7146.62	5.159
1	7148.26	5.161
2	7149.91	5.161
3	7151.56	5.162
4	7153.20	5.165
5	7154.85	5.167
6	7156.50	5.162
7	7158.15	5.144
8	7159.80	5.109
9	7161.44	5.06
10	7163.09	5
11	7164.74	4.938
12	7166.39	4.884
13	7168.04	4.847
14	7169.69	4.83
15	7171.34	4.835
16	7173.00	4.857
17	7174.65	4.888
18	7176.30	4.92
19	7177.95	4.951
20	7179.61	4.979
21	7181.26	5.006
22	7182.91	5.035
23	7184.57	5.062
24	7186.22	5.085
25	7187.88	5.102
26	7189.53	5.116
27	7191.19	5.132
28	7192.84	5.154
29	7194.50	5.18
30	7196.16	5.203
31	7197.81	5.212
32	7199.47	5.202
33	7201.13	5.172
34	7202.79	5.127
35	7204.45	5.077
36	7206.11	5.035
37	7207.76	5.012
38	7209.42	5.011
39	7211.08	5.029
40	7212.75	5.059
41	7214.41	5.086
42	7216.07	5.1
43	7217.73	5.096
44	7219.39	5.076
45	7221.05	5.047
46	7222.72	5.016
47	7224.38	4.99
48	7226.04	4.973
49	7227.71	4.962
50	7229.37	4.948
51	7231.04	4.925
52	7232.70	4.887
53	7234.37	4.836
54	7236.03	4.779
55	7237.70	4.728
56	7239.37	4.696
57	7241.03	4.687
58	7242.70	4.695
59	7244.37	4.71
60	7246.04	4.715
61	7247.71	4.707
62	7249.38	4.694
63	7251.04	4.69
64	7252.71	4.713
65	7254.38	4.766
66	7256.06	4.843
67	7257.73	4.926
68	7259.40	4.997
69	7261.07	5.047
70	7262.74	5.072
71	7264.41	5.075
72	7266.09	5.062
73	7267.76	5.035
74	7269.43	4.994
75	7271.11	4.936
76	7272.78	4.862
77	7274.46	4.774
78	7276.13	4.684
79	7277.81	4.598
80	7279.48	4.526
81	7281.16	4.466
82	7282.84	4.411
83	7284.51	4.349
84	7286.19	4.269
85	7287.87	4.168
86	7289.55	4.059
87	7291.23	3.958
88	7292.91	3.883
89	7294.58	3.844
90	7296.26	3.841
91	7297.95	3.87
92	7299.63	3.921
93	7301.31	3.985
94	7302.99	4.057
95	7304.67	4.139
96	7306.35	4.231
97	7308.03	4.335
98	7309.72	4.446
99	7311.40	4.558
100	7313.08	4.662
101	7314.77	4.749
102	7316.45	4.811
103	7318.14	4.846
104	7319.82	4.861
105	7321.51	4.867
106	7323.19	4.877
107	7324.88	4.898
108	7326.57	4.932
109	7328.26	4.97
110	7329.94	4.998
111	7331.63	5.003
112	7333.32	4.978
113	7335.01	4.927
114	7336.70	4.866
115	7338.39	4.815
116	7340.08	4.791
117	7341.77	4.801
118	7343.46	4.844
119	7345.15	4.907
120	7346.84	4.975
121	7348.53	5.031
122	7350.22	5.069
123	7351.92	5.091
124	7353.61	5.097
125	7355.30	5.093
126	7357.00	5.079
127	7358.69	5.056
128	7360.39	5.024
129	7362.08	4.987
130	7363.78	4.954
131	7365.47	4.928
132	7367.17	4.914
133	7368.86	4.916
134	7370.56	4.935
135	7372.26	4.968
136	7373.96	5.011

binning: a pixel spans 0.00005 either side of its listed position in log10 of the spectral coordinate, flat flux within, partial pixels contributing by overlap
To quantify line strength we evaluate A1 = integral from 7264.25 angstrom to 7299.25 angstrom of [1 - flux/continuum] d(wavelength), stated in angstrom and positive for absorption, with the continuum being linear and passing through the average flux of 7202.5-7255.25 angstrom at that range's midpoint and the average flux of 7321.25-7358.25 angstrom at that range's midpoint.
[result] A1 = 3.4 angstrom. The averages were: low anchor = 4.9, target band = 4.44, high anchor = 4.95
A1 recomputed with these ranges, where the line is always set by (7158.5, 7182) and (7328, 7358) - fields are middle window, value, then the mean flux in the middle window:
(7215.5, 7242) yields 0.2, 4.92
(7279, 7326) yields 5.7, 4.36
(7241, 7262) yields 0.7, 4.79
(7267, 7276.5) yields 0.1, 4.89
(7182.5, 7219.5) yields -1.2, 5.1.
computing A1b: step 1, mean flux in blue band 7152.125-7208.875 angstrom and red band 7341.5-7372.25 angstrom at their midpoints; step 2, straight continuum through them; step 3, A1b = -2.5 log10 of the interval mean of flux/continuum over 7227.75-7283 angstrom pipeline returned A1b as 0.05 mag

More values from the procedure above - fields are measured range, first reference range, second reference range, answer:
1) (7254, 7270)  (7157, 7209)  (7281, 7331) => -0.08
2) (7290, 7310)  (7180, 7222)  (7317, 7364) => 0.23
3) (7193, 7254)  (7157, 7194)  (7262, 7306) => -0.05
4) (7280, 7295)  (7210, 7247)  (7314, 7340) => 0.17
